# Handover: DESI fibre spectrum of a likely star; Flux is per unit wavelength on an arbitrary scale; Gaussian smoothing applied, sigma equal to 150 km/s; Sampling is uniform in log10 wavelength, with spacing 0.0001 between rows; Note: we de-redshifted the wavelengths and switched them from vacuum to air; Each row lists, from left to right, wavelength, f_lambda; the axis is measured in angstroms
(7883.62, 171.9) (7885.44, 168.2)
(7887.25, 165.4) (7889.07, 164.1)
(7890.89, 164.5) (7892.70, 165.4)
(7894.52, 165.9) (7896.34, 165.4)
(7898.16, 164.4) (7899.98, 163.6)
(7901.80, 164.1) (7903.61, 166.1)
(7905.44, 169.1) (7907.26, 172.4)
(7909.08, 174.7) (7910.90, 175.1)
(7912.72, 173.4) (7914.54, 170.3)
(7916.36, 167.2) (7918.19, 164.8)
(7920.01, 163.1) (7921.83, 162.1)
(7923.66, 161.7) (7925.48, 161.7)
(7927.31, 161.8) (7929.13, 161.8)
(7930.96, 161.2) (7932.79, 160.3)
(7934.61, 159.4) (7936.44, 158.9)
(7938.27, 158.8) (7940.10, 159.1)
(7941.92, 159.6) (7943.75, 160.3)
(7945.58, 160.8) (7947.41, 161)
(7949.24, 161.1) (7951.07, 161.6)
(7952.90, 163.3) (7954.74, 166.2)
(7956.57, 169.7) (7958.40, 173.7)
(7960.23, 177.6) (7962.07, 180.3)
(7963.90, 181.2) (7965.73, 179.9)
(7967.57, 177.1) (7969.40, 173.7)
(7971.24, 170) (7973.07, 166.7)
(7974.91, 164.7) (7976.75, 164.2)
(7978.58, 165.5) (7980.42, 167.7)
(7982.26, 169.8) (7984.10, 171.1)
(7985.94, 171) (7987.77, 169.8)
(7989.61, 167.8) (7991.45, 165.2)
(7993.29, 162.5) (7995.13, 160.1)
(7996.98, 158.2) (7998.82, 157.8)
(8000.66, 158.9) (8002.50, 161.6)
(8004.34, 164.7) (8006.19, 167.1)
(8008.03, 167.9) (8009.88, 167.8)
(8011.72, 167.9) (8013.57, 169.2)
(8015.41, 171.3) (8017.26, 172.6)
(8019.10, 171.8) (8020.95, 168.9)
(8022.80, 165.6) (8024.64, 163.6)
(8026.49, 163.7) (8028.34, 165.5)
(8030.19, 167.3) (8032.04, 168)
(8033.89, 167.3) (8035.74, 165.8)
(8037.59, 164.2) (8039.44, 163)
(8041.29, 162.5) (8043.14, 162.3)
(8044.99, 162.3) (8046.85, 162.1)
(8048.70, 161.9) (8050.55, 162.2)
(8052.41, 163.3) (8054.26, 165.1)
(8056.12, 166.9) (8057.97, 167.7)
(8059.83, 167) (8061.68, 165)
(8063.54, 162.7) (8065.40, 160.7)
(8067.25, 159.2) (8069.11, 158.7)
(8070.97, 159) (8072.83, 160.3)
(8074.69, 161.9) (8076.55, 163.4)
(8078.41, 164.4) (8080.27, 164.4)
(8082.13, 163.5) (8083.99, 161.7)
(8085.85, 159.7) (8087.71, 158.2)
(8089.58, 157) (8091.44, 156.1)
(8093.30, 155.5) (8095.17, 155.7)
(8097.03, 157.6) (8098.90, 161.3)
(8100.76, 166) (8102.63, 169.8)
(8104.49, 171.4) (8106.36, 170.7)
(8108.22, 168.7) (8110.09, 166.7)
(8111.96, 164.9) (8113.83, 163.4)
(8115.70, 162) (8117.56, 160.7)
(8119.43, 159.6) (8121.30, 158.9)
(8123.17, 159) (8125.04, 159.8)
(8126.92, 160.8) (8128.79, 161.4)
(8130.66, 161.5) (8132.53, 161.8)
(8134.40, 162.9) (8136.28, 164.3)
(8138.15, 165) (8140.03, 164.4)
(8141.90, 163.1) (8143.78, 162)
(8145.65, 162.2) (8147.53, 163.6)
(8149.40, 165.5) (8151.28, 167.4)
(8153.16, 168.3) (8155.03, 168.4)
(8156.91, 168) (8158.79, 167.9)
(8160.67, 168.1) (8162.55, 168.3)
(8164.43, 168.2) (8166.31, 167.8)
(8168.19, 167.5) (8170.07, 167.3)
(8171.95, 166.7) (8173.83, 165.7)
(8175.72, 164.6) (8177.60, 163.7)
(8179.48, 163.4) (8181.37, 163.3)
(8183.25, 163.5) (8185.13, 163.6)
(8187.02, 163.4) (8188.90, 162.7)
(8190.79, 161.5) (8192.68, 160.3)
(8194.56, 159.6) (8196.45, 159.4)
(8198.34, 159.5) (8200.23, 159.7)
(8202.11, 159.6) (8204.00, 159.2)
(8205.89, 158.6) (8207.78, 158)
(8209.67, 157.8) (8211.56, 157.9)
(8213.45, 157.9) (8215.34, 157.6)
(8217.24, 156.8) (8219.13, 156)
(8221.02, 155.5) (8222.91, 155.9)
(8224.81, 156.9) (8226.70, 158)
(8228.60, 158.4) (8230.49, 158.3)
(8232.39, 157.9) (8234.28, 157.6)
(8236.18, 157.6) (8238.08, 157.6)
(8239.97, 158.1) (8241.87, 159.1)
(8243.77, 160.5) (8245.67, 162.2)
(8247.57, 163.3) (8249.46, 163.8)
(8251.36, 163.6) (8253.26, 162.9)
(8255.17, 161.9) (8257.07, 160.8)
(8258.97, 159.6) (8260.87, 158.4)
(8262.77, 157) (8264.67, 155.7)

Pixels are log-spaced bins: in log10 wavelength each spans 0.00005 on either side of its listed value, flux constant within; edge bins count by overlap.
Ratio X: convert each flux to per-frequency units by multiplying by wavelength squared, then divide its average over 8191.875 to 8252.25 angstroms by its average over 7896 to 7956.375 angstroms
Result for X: 1.04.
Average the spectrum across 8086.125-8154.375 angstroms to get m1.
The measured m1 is 163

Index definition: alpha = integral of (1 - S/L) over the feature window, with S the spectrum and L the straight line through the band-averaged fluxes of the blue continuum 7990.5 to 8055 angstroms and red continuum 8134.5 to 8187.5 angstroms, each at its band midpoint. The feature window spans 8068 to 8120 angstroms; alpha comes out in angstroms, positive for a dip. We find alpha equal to 0.9 angstroms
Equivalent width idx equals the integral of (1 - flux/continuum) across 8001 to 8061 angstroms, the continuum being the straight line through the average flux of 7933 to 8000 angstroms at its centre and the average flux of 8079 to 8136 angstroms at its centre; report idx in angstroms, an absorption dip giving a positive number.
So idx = -0.5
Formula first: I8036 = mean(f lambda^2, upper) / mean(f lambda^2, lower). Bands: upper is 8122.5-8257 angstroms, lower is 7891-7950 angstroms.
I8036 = 1.05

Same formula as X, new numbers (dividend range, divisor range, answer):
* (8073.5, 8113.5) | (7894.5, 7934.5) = 1.03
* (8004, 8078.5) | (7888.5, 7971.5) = 1.02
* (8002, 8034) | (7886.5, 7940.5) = 1.04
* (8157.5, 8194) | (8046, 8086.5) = 1.04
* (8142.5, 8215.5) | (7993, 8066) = 1.03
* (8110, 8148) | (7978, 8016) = 1.01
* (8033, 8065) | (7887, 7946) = 1.03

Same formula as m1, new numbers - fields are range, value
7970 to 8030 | 166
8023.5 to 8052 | 164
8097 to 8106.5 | 167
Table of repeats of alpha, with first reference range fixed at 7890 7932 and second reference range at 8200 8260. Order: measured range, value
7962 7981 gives -0.79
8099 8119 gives -0.54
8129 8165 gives -0.97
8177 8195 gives -0.29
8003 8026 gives -0.59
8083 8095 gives 0.31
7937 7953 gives 0.47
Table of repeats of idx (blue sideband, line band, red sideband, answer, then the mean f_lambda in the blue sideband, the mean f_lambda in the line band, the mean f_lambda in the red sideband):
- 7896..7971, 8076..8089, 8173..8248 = 0.1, 167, 162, 160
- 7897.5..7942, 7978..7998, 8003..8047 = -0.1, 165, 166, 166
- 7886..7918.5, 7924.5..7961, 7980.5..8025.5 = 0.9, 168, 163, 166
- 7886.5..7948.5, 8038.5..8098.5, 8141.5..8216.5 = 0.8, 164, 162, 163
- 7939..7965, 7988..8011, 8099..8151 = 0.3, 167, 164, 164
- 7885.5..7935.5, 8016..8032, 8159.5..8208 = -0.3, 166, 167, 163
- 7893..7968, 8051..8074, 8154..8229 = 0.2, 166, 163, 162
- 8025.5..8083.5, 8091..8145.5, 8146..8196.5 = 0.6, 164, 163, 165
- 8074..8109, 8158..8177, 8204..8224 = -0.9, 162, 167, 157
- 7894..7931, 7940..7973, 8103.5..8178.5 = -0.6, 166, 169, 165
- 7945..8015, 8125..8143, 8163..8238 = 0.0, 168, 163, 161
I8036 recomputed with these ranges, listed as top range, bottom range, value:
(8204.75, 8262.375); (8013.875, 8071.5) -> 1.01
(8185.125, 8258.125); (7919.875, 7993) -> 1.02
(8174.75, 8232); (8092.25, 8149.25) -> 1.00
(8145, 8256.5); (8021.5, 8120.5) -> 1.02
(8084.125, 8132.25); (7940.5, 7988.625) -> 0.99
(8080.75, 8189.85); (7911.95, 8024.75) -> 1.03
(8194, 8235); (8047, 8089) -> 1.01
